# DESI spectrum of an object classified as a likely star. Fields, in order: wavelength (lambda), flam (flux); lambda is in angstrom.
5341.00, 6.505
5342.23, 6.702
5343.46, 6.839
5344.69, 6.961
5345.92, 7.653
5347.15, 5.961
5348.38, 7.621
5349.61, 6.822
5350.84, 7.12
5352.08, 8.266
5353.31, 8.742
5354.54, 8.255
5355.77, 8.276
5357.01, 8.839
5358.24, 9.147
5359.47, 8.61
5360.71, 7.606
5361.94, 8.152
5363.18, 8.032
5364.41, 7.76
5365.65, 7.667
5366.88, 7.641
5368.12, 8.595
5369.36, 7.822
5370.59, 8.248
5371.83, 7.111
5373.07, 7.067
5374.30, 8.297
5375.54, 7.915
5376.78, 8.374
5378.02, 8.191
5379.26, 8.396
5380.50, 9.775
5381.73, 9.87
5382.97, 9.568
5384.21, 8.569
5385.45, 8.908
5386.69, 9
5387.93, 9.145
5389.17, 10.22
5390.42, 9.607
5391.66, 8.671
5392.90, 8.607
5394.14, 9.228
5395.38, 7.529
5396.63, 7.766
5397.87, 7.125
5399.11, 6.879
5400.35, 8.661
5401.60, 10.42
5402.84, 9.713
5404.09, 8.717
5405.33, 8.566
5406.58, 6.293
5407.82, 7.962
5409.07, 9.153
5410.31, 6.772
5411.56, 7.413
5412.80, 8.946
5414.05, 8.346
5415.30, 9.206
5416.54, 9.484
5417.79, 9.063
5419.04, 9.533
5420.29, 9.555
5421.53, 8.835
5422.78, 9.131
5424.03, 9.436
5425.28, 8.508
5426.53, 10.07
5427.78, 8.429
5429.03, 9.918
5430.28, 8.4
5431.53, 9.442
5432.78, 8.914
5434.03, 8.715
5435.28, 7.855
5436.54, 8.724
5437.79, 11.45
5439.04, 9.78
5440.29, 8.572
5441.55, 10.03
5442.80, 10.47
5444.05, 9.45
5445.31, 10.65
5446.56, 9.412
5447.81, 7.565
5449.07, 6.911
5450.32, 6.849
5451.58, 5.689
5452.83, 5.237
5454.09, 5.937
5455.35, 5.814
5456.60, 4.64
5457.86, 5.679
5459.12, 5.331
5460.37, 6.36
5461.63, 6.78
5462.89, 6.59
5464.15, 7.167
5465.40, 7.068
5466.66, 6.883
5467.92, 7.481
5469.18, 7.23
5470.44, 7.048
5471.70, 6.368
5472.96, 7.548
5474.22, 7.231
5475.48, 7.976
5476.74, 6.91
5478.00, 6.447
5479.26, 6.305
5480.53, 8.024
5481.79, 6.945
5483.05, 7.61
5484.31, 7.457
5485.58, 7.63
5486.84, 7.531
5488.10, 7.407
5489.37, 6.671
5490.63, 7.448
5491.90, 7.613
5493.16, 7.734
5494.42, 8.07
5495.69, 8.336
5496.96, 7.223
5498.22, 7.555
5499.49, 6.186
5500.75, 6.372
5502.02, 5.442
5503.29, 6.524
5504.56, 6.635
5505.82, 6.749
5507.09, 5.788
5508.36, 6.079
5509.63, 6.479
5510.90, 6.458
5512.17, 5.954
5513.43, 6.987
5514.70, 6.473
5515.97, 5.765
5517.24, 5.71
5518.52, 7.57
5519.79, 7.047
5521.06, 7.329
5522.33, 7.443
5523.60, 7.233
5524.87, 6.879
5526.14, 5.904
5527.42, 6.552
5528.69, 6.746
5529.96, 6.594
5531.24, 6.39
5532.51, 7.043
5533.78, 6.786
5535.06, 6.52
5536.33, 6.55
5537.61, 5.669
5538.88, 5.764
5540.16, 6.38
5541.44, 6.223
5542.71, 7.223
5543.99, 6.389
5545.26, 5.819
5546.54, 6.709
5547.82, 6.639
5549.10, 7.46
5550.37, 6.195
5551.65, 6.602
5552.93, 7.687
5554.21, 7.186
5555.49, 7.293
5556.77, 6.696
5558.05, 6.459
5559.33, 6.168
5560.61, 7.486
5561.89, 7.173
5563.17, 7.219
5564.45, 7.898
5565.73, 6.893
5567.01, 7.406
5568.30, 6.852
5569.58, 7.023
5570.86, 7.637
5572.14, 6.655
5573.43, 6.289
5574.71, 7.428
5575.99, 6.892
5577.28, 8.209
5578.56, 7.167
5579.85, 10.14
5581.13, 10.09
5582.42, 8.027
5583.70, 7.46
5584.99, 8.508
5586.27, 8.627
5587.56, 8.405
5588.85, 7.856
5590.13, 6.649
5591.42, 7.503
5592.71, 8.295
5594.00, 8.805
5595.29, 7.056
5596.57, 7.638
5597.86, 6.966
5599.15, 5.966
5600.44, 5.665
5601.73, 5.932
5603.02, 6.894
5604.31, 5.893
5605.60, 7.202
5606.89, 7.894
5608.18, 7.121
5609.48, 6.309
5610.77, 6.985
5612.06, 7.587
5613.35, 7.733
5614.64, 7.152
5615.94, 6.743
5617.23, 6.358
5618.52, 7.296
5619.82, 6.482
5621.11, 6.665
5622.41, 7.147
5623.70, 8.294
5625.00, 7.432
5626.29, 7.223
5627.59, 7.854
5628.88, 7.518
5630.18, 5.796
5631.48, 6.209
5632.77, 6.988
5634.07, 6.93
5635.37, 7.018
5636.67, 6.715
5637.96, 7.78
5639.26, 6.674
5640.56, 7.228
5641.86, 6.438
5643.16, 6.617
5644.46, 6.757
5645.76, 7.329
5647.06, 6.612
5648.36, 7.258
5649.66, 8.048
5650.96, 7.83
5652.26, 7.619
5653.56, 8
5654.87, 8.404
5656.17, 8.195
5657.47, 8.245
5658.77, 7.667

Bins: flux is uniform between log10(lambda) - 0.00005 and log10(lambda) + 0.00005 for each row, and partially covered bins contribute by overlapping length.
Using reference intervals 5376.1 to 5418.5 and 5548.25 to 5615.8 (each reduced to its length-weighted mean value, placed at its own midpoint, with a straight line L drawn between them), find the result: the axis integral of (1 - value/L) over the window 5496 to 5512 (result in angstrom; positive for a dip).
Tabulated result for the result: 2.8 angstrom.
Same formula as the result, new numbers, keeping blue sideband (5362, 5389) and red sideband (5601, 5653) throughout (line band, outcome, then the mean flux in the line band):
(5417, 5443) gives -3.7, 9.26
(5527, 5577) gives 4.3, 6.8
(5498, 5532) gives 4.9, 6.54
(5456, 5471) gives 2.7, 6.52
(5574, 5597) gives -2.5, 8.04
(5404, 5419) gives -0.3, 8.36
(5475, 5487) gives 0.9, 7.26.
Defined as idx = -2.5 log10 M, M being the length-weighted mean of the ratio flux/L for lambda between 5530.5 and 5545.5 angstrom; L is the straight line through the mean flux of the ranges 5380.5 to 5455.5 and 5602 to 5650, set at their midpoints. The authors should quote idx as 0.201 mag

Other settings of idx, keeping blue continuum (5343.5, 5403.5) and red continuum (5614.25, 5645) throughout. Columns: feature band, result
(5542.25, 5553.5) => 0.10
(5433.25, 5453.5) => -0.09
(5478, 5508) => 0.09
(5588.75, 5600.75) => -0.02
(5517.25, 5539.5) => 0.12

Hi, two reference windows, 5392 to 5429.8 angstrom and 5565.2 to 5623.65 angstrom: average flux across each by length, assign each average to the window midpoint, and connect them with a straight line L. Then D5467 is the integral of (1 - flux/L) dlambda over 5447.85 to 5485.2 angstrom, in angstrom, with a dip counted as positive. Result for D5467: 7.0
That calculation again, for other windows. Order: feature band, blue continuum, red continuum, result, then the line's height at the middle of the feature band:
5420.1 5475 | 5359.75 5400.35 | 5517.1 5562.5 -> -1.7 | 7.67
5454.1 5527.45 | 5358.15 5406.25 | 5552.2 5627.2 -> 9.7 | 7.86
